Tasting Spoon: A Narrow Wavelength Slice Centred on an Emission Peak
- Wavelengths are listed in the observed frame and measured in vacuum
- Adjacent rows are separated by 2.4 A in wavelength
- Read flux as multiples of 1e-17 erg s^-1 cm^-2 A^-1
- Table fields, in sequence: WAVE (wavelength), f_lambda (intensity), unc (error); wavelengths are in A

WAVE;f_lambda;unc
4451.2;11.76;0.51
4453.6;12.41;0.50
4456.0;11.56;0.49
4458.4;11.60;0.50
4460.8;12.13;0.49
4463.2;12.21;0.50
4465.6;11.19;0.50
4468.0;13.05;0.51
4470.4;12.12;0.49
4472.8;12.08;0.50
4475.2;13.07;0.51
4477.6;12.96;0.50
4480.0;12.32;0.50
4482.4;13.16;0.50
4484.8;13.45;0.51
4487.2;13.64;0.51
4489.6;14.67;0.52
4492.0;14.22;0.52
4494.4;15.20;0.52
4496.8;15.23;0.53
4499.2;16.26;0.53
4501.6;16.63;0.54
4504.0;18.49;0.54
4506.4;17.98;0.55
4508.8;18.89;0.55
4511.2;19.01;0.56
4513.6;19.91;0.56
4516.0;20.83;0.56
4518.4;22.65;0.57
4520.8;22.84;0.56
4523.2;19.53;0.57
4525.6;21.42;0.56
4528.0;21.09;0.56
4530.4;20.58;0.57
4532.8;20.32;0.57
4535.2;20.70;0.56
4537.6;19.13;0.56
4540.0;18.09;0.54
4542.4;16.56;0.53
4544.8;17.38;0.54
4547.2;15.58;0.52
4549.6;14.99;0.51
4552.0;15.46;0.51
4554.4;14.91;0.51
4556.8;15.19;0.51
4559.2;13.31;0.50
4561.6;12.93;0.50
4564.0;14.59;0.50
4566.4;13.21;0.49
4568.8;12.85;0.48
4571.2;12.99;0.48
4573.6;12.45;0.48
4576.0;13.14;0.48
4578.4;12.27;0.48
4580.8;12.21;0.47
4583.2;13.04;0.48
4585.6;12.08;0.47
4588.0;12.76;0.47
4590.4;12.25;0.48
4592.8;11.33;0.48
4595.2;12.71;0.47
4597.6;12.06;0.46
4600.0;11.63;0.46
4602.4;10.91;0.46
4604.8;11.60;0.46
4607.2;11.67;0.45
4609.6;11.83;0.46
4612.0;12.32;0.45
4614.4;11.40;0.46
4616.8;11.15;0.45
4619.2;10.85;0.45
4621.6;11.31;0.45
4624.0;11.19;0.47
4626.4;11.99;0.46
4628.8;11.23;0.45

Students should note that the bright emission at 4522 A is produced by Mg II 2798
